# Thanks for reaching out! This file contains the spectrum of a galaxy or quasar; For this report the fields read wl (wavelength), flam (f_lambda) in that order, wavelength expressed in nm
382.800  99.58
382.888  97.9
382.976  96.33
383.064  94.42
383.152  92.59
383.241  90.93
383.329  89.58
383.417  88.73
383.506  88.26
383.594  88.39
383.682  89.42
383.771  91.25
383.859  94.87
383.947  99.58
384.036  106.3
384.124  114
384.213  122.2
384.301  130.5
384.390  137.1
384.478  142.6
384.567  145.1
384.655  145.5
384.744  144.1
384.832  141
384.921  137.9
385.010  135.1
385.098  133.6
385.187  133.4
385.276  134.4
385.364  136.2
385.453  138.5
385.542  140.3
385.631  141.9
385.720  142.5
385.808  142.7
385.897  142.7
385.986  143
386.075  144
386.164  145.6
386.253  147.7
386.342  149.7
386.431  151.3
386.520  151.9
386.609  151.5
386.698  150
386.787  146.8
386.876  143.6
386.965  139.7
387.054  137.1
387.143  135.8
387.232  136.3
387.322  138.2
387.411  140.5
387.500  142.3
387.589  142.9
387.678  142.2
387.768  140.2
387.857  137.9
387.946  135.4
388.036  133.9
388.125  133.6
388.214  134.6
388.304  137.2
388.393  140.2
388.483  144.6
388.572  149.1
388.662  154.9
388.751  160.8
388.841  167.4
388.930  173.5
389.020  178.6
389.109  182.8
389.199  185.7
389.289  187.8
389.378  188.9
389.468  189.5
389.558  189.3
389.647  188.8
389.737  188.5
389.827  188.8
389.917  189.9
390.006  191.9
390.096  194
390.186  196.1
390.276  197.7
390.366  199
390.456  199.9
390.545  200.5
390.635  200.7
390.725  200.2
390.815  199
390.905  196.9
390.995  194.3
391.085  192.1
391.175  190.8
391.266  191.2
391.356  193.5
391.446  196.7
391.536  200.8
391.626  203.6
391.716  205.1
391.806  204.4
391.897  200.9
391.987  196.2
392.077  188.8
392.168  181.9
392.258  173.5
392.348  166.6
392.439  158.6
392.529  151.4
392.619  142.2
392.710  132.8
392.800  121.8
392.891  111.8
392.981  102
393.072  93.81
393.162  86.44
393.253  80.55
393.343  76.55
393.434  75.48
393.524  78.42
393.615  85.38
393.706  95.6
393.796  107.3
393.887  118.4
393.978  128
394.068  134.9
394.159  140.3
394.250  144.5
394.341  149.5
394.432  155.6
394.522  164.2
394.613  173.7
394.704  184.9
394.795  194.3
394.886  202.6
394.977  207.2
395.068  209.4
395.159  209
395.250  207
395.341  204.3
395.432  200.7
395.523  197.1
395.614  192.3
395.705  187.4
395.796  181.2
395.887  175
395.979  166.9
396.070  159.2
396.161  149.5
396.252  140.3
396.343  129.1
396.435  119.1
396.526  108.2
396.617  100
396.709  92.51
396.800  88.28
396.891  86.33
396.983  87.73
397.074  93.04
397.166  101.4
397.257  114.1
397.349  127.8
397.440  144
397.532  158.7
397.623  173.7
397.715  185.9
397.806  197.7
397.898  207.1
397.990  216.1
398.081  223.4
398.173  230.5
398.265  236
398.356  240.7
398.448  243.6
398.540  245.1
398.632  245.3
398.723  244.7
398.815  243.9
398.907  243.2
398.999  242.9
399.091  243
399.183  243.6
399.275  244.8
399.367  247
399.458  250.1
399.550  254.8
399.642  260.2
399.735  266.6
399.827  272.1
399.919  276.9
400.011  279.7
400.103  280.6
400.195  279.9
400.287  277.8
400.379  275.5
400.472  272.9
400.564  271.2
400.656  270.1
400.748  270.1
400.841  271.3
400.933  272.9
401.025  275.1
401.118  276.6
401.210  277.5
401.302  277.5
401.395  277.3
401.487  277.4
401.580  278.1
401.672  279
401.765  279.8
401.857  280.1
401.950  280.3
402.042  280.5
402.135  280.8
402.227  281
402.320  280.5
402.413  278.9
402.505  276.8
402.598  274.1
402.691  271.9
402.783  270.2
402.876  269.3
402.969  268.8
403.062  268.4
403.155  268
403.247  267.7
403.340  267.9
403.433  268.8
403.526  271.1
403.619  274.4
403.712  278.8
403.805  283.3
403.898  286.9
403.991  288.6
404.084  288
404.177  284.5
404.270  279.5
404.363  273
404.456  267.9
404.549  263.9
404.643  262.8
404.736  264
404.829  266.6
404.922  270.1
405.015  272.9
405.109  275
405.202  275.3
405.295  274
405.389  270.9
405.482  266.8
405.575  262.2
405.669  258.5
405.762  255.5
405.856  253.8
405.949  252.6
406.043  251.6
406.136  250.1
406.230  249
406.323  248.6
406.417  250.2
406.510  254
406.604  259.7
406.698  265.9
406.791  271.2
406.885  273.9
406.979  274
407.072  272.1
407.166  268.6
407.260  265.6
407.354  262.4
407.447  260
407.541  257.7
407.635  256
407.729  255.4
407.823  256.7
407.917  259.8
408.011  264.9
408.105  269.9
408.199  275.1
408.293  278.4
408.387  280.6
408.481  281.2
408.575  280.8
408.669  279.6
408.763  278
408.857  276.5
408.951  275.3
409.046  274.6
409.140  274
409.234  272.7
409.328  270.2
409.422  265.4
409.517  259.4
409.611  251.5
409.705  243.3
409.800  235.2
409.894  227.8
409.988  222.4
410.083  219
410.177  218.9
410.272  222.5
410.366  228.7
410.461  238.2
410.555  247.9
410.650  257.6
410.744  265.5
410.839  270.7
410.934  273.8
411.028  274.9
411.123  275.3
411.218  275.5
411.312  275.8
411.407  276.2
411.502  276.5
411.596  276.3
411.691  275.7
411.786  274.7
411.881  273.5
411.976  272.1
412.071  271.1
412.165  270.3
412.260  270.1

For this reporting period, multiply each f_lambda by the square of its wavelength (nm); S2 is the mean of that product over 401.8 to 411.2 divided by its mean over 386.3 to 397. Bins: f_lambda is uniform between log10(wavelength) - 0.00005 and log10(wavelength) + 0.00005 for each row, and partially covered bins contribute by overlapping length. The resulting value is 1.80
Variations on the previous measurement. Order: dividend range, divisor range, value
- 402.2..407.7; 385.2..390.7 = 1.84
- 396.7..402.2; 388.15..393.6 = 1.46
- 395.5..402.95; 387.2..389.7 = 1.52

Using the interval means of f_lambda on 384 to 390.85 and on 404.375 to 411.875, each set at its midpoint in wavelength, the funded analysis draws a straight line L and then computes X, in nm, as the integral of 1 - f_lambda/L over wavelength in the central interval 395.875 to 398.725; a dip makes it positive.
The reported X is 0.622 nm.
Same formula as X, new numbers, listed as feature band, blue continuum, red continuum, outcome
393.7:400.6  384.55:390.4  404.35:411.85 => 0.49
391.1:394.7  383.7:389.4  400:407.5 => 0.79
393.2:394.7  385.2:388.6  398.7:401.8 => 0.63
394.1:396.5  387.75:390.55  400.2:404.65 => 0.50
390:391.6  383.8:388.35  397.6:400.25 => -0.19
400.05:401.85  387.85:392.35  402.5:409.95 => -0.28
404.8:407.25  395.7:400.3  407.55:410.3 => -0.21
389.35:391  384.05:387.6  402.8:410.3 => -0.28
